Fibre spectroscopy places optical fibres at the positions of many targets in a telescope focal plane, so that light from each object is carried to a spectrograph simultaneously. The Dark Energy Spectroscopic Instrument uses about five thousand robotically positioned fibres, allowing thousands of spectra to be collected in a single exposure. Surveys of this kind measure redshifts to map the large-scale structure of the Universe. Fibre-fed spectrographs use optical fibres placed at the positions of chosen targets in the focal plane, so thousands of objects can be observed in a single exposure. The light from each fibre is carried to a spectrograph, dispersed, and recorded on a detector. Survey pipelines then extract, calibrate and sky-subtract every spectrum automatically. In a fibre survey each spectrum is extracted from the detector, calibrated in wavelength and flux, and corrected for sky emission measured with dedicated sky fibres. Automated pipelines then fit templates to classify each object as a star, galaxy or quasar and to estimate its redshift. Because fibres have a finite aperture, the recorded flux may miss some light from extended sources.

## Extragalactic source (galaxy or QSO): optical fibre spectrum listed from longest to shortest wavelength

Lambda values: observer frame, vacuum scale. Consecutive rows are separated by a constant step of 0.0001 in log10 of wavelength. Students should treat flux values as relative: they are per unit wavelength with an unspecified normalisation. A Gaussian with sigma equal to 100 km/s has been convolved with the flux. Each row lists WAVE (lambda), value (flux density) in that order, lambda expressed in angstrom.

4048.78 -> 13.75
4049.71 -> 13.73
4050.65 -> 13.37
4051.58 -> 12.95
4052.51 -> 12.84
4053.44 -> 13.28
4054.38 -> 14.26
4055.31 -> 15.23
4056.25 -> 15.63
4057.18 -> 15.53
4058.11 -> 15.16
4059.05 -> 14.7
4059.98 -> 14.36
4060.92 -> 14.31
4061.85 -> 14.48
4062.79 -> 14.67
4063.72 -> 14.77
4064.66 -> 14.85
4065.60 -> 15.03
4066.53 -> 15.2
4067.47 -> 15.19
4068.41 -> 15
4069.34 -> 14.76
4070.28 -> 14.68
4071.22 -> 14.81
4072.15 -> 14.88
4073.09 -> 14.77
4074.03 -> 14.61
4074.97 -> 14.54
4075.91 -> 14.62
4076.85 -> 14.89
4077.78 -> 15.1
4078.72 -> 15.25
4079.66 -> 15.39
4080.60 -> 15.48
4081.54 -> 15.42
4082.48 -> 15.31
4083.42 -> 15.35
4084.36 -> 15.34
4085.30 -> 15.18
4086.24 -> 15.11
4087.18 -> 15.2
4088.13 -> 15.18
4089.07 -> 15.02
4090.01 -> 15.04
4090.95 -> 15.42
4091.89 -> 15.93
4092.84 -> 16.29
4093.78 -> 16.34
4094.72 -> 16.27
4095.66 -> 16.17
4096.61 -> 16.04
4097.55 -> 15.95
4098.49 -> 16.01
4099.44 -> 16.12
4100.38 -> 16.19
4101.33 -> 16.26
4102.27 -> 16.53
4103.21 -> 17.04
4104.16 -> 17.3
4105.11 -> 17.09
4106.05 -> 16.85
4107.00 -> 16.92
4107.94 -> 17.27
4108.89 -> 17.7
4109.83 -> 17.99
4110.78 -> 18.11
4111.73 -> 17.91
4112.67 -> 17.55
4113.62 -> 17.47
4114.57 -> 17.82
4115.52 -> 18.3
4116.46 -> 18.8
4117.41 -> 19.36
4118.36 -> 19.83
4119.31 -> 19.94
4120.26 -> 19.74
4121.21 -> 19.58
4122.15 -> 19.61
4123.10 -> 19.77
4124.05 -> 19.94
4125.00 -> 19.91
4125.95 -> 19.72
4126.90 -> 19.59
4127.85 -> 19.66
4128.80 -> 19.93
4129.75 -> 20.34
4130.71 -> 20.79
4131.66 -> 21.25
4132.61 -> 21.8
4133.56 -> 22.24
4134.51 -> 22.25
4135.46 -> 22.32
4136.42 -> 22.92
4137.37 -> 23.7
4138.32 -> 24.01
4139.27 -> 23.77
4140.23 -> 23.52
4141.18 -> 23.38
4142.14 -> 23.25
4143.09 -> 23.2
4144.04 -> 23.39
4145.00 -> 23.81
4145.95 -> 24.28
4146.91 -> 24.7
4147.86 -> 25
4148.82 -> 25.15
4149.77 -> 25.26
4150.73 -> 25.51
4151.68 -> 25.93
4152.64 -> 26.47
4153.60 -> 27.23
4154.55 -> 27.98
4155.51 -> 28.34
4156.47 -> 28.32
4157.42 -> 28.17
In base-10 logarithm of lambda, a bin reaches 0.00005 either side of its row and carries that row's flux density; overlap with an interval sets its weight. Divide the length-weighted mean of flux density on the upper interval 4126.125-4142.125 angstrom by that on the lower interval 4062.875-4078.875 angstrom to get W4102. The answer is 1.48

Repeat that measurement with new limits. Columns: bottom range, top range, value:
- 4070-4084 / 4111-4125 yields 1.26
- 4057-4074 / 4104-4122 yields 1.23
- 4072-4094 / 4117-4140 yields 1.38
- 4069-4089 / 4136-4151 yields 1.60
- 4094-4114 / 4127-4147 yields 1.33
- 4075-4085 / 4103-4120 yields 1.18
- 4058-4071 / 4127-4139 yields 1.47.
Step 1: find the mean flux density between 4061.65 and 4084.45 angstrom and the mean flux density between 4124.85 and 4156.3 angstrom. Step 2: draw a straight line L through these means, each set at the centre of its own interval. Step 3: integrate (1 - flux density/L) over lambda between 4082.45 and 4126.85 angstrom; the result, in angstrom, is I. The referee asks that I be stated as 4.0 angstrom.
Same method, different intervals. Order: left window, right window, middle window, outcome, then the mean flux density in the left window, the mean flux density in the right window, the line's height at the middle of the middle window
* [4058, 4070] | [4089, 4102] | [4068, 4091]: 0.5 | 14.8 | 16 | 15.4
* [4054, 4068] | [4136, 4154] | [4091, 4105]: 2.0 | 14.9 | 24.4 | 19.1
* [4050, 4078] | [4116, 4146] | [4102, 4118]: 1.3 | 14.6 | 21.4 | 19.3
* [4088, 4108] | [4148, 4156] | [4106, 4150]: 2.1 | 16.2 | 26.4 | 21.9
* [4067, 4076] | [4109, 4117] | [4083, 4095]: 0.5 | 14.8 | 18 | 16.1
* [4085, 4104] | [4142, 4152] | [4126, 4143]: 0.4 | 15.9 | 24.5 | 22.5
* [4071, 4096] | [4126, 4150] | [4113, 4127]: 0.7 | 15.3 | 22.7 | 20.3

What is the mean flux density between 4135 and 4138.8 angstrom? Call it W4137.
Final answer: 23.2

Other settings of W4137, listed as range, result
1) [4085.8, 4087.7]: 15.1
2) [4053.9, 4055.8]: 14.7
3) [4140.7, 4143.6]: 23.3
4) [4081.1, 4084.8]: 15.4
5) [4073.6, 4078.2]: 14.8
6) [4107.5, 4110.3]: 17.7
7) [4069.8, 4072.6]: 14.8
